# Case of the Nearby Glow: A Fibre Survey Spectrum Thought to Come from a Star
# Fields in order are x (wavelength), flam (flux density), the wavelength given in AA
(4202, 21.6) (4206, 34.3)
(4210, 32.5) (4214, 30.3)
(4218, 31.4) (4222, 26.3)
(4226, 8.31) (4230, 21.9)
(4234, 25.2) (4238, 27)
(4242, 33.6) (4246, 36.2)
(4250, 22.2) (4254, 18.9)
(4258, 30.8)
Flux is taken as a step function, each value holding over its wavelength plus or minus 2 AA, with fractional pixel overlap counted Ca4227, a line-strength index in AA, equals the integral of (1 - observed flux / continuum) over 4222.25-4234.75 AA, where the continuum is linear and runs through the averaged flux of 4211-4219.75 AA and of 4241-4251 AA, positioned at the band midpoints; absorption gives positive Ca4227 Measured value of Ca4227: 4.9 AA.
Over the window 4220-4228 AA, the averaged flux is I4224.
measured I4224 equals 17.3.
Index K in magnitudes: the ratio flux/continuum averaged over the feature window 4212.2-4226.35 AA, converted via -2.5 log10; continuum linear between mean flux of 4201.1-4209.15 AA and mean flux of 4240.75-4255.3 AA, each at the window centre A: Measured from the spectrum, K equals 0.125 mag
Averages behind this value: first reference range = 29.5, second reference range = 27.8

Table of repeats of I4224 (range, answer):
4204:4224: 31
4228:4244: 26.9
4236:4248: 32.3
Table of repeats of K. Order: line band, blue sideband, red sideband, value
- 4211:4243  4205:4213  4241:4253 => 0.222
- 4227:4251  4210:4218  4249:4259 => -0.042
